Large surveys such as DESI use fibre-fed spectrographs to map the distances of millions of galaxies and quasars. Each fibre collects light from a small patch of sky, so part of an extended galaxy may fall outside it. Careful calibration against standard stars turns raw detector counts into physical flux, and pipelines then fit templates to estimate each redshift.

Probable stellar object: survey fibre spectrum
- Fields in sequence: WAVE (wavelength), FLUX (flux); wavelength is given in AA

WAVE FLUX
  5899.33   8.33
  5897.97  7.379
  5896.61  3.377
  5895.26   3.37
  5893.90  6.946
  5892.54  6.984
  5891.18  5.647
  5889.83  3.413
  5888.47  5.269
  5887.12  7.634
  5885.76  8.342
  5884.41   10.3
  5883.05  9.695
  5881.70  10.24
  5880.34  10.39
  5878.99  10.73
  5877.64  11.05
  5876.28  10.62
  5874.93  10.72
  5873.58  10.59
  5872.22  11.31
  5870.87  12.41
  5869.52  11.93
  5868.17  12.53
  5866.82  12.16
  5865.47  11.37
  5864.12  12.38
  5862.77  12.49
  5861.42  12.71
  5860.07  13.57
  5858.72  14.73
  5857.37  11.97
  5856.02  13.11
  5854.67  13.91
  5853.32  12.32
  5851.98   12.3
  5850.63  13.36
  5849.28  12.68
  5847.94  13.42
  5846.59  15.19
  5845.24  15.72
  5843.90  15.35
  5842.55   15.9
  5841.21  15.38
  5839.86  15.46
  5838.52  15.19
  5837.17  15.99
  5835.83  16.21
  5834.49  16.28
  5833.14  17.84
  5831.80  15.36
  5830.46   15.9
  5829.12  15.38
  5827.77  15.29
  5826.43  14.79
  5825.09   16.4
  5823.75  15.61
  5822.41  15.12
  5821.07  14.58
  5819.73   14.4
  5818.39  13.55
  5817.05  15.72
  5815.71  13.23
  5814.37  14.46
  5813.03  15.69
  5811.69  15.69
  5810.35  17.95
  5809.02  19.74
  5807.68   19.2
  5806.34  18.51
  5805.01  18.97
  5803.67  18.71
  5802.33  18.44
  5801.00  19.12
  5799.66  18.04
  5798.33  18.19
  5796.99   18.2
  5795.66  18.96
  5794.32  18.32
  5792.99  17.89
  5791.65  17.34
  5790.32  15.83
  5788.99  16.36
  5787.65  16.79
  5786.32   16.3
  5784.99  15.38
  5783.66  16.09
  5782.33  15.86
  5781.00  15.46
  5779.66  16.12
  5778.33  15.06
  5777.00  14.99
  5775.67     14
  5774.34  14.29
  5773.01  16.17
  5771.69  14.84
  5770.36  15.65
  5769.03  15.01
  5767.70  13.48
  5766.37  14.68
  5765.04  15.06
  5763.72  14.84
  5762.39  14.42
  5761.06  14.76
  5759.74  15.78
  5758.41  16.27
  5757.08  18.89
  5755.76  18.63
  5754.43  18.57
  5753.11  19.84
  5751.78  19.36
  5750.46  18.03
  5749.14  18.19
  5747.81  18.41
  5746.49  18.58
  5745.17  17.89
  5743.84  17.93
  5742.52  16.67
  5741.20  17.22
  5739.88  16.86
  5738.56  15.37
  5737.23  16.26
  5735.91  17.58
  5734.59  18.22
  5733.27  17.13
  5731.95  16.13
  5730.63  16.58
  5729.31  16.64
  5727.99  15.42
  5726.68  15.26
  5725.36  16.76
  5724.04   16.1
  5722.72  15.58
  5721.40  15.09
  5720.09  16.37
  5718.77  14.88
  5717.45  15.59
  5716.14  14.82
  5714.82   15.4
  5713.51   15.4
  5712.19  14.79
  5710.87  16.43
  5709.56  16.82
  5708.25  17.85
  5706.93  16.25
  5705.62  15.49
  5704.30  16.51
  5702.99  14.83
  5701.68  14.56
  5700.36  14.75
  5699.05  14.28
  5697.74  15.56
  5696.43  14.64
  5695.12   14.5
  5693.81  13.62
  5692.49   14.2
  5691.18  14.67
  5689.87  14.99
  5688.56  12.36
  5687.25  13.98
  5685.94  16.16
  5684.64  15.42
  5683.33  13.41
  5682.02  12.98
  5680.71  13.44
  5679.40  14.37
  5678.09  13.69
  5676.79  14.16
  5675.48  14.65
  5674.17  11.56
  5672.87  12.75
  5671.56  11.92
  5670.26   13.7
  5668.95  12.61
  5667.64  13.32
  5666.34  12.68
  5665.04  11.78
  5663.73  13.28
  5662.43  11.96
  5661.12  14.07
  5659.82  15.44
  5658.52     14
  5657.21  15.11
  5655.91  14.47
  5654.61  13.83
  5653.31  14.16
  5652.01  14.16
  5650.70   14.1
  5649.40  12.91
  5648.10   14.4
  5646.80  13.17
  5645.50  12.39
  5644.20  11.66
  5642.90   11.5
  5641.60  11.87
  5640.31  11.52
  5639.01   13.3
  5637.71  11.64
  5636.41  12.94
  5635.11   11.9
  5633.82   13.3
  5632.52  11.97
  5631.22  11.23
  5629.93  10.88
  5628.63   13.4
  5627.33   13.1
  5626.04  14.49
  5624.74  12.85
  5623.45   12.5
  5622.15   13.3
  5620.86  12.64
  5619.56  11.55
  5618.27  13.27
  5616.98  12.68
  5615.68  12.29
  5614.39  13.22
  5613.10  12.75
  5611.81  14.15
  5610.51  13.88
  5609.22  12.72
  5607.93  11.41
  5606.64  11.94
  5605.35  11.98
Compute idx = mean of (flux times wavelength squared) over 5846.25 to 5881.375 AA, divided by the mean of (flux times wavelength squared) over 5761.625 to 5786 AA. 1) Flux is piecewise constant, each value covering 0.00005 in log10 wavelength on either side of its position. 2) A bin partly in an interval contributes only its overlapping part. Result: 0.8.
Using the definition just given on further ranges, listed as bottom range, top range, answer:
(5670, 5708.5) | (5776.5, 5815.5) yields 1.24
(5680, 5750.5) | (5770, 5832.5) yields 1.07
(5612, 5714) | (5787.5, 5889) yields 1.12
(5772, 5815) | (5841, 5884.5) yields 0.76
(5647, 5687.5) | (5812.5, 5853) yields 1.16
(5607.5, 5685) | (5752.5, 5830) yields 1.31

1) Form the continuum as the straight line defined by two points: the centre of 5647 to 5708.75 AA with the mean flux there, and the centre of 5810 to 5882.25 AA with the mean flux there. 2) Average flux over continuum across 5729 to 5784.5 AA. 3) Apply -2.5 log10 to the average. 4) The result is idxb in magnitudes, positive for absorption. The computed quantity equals -0.18 mag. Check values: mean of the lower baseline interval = 14.1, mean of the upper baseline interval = 13.8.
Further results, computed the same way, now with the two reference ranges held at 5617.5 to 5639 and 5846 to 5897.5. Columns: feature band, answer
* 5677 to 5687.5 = -0.17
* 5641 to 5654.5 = -0.06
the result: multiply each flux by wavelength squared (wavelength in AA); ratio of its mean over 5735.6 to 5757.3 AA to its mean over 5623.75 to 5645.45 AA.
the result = 1.51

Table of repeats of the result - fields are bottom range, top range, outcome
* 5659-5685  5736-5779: 1.27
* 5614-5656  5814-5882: 1.16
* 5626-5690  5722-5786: 1.28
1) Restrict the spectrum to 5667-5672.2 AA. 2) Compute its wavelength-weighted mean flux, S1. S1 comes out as 12.9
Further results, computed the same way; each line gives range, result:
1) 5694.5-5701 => 14.8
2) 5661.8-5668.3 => 12.6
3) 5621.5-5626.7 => 13.3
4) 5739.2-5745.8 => 17.3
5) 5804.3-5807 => 18.8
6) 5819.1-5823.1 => 14.7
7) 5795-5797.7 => 18.6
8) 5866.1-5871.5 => 12.3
